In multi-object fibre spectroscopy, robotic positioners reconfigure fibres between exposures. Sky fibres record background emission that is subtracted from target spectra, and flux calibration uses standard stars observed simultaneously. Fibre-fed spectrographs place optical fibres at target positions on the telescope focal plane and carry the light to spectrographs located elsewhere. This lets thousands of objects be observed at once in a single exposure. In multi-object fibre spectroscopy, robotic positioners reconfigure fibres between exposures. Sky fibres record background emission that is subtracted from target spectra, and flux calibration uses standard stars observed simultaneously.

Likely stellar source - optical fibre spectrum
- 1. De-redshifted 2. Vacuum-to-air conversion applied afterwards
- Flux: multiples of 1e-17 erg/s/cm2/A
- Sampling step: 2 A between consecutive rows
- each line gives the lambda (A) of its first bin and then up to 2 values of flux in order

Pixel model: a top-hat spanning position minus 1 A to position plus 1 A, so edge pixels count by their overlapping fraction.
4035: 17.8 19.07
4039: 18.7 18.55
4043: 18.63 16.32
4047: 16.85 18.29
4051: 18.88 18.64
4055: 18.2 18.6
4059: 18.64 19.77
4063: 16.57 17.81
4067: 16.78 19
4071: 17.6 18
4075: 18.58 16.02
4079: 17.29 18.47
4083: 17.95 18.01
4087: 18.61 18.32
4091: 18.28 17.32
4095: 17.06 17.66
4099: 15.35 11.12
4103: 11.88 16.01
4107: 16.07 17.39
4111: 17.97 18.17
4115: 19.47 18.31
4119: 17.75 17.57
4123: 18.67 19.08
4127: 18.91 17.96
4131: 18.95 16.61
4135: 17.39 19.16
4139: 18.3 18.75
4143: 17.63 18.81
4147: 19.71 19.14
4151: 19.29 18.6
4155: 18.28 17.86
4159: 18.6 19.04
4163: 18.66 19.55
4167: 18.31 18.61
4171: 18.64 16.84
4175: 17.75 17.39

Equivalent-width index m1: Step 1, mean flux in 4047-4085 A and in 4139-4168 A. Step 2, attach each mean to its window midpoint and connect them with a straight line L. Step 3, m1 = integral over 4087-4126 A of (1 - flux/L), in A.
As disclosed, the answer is 2.7 A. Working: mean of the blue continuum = 18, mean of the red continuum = 18.7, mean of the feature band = 17.1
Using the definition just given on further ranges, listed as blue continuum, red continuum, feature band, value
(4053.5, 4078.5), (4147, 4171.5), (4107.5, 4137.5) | 0.4 A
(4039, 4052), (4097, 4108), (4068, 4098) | -4.3 A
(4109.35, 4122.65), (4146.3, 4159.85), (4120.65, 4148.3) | 0.1 A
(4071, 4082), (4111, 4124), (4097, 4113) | 2.3 A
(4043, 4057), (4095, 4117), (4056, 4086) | -1.1 A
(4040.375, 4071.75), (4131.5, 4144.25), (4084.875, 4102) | 1.2 A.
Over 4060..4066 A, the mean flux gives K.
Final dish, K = 18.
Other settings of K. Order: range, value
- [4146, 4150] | 19.4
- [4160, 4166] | 19.1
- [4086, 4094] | 18.1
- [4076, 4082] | 17.3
